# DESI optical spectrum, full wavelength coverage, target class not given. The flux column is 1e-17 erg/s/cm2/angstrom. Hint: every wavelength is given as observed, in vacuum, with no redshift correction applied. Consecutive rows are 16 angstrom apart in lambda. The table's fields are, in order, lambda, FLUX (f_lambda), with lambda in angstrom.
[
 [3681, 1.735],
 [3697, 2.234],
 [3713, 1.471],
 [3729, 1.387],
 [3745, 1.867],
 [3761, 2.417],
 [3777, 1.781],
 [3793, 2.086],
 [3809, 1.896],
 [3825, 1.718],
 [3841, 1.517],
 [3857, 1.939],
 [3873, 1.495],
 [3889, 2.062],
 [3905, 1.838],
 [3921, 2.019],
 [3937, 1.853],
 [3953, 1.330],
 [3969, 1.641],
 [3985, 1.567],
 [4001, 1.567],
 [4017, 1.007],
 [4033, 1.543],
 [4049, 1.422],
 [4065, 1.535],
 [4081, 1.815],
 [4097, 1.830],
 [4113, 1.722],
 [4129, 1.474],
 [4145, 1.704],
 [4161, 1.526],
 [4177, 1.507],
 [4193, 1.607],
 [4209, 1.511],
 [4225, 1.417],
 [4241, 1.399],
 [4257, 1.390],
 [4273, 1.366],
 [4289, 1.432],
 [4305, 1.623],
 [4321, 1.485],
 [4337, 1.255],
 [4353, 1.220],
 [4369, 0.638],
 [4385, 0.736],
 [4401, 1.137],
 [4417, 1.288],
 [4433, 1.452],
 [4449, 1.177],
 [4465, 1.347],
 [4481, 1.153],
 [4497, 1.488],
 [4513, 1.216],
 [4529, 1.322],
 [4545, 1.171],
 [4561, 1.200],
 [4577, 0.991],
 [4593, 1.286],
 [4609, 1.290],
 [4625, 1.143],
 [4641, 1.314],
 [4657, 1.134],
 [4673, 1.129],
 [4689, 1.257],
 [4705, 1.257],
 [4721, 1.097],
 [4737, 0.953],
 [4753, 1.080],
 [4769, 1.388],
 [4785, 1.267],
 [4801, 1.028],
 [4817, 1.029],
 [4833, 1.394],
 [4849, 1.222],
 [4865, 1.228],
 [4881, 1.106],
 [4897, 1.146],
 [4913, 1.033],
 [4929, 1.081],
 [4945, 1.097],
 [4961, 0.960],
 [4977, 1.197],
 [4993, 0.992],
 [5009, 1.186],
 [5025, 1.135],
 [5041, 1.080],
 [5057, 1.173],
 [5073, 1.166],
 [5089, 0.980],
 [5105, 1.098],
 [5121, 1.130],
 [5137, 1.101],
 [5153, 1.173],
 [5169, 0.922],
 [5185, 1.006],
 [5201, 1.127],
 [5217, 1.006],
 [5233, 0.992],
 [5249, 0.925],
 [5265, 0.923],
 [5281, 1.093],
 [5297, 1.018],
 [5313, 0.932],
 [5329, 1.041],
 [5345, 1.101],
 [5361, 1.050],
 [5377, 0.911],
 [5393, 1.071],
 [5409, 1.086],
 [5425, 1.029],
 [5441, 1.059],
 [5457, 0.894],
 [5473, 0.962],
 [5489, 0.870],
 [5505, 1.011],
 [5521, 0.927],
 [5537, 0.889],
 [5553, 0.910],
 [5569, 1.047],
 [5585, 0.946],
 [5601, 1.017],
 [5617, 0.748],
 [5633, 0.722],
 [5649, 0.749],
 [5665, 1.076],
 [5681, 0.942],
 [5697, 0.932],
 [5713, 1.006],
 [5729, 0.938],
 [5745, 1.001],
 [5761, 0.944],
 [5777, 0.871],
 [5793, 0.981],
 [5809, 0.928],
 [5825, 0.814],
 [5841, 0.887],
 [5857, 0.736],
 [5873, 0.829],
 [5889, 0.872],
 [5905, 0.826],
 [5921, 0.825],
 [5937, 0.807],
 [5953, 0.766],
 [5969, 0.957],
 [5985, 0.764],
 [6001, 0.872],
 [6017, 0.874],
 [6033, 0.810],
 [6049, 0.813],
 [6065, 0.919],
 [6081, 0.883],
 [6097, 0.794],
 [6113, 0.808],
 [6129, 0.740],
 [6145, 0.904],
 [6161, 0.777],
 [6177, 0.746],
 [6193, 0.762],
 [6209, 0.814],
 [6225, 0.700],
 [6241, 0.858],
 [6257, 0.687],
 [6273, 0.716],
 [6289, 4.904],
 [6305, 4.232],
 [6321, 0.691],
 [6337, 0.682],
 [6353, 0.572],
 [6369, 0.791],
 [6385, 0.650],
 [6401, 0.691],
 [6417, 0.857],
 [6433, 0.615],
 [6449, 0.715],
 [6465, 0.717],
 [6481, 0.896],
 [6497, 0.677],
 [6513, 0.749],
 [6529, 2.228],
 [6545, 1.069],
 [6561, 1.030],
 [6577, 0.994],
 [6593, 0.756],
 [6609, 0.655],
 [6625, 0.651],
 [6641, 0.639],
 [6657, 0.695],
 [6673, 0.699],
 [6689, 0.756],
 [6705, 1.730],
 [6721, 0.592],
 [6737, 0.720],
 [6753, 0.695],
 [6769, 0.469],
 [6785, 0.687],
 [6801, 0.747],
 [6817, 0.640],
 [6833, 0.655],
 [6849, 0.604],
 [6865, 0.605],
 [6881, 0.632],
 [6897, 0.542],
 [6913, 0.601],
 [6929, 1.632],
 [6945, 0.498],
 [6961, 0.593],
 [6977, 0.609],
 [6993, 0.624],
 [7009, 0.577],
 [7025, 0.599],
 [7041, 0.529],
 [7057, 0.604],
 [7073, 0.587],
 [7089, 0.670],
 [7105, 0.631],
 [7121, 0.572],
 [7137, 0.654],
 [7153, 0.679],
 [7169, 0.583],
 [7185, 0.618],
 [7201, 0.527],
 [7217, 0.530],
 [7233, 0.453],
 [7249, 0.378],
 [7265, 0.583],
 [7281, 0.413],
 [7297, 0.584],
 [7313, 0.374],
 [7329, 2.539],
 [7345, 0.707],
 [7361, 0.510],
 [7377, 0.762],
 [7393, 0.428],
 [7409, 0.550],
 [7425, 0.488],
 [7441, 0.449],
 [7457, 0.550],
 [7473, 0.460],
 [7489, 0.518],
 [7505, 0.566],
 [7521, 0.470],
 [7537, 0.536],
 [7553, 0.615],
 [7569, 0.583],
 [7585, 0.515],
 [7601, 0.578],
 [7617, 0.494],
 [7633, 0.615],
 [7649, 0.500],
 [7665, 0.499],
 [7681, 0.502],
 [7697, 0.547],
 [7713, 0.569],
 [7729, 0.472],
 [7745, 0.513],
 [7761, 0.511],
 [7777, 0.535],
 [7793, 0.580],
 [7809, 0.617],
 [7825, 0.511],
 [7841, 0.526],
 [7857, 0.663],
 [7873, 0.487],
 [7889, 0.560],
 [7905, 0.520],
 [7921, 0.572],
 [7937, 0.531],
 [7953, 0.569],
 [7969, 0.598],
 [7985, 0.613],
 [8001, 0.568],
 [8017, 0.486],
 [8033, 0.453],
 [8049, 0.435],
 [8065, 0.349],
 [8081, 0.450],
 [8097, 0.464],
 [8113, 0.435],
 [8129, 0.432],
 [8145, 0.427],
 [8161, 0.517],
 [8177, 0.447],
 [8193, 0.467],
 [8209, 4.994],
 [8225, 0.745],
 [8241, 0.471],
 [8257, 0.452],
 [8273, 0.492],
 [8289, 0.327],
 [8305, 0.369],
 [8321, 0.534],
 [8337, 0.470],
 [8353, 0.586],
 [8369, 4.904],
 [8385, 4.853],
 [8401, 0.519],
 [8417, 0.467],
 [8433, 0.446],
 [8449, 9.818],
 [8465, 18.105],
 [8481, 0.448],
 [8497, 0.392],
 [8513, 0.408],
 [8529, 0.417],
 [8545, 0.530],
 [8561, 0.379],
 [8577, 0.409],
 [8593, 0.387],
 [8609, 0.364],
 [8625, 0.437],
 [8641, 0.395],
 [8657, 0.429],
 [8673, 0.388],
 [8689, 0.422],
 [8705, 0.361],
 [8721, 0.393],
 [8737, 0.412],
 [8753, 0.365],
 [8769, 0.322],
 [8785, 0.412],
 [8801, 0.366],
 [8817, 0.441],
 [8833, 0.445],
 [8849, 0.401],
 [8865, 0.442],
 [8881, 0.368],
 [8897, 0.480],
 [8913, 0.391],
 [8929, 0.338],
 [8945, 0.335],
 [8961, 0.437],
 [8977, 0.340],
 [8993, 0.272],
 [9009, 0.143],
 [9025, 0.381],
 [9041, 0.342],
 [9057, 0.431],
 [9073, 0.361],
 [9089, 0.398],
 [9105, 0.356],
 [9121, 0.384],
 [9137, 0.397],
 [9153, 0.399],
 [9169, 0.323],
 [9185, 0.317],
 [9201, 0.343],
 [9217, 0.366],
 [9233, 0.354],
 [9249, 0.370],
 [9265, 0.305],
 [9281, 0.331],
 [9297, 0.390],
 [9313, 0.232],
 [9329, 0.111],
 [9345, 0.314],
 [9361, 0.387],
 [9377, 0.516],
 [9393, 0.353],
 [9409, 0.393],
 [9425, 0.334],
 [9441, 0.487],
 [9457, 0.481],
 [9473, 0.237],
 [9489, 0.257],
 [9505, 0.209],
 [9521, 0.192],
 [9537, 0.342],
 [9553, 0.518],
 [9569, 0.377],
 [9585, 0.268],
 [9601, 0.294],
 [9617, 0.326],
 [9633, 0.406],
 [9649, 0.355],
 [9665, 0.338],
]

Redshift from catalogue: 0.69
